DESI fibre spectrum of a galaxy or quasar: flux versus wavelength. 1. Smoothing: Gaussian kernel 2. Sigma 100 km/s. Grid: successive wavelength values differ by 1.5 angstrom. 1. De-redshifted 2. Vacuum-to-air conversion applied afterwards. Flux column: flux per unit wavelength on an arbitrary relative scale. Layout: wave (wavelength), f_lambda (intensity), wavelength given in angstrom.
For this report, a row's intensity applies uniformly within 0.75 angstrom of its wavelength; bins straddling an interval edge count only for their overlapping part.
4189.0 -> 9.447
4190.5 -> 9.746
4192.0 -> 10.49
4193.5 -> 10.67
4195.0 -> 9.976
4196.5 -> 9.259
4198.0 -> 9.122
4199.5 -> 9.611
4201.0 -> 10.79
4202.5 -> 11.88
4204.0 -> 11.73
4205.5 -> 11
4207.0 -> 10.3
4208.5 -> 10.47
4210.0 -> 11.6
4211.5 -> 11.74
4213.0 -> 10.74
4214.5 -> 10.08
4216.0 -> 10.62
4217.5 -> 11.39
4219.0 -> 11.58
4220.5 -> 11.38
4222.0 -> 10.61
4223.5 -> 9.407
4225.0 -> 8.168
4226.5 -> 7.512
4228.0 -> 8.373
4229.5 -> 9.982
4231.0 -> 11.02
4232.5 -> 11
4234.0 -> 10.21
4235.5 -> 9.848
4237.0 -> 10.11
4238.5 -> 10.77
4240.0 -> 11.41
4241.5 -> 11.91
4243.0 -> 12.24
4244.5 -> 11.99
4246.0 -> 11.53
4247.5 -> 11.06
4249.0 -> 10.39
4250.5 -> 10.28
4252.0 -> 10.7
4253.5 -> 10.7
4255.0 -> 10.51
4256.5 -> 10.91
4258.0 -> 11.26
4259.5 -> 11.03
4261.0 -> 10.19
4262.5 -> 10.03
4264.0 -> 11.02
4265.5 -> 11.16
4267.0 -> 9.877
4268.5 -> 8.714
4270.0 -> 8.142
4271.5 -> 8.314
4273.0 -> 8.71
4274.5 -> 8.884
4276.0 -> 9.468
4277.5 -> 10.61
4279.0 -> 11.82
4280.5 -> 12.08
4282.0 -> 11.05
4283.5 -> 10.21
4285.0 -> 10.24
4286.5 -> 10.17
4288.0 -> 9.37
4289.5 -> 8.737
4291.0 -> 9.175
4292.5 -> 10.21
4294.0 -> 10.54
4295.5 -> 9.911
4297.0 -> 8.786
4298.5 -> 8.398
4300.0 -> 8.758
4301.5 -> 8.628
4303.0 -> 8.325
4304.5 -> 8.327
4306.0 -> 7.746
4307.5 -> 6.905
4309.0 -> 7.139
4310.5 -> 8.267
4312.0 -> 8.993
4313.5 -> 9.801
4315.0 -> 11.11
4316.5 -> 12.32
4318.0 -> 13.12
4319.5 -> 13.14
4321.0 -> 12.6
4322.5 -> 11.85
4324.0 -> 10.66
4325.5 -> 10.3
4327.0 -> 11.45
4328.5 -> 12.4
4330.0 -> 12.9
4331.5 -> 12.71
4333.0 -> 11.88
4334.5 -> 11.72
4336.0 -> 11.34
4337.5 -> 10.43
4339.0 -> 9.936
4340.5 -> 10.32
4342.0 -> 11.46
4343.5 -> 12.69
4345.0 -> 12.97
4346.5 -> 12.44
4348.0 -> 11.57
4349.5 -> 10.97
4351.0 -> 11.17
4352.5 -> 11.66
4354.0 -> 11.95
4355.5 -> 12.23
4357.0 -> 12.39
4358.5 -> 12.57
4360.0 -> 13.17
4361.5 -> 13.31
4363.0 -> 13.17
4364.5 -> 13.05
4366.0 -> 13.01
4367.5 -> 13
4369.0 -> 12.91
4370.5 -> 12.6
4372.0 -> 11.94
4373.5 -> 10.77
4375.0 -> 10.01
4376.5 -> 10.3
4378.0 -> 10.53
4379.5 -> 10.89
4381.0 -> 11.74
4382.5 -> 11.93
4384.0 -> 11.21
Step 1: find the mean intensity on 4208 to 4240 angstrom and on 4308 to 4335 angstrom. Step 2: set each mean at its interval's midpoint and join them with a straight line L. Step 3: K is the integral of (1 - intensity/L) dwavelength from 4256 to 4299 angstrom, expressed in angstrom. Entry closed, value 3.33 angstrom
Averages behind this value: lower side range 10.3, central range 9.97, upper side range 11.2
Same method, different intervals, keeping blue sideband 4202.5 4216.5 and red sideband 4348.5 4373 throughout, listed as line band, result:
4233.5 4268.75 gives 1.8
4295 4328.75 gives 5.8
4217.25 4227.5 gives 1.1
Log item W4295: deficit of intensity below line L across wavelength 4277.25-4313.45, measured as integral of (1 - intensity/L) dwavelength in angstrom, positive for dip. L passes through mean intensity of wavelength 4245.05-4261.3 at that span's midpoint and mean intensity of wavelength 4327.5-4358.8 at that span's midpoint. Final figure 6.1 angstrom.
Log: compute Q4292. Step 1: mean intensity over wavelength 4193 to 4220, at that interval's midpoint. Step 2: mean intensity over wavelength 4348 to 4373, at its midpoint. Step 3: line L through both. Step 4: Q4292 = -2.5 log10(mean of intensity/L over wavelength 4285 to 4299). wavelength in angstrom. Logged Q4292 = 0.22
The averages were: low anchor 10.7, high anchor 12.4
